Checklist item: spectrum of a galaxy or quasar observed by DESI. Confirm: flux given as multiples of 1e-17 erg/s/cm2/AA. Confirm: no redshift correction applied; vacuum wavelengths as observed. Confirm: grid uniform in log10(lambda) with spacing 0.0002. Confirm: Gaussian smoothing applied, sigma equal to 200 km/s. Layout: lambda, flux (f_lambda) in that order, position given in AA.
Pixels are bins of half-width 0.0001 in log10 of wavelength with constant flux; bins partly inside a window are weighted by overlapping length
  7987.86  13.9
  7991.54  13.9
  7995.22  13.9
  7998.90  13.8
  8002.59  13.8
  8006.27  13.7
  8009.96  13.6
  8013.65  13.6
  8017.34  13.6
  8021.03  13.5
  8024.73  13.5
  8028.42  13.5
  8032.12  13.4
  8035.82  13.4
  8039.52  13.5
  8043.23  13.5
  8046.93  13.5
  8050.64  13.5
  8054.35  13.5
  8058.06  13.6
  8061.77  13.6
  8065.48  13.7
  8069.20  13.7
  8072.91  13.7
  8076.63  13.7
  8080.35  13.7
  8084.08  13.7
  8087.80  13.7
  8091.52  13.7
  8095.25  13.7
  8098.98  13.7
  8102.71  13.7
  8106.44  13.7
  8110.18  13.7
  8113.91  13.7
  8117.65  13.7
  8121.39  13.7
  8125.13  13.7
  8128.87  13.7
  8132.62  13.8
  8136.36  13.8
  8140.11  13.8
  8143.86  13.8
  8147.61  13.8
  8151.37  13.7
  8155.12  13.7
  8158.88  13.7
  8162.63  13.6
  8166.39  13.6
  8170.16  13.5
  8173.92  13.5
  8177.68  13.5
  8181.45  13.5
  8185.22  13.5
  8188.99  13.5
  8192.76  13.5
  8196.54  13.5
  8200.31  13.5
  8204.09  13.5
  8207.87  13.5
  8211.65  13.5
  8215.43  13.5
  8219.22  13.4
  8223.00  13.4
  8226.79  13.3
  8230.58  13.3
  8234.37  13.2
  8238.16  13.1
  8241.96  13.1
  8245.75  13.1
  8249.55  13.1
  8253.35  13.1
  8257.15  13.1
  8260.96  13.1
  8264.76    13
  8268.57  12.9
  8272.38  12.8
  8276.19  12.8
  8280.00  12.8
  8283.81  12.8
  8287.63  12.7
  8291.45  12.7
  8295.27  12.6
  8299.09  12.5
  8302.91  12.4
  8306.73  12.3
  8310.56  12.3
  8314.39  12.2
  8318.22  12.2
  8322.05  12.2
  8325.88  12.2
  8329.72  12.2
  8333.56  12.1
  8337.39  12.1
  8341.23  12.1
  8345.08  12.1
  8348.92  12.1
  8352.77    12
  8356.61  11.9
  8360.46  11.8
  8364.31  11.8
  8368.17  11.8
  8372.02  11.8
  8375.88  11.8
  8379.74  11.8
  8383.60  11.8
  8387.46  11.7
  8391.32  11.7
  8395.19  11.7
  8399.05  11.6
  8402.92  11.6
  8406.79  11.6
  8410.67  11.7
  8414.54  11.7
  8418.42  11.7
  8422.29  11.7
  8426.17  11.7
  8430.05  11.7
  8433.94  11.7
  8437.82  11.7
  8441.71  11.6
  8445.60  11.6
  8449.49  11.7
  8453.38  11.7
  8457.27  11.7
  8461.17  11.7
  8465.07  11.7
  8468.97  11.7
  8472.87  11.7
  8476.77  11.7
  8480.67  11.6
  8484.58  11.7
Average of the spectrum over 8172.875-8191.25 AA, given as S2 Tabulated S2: 13.5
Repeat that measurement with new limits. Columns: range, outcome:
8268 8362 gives 12.3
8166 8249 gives 13.4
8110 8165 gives 13.7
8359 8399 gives 11.8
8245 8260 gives 13.1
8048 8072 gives 13.6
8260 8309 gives 12.7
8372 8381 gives 11.8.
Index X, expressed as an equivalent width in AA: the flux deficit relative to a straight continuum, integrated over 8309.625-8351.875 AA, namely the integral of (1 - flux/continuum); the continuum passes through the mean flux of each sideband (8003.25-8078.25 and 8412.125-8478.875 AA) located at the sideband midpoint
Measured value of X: 0.2 AA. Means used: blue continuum 13.6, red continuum 11.7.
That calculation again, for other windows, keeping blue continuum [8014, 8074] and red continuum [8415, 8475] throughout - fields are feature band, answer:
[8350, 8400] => 0.9 AA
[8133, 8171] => -1.9 AA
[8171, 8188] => -0.8 AA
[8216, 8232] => -0.8 AA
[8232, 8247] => -0.6 AA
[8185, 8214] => -1.5 AA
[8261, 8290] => -0.9 AA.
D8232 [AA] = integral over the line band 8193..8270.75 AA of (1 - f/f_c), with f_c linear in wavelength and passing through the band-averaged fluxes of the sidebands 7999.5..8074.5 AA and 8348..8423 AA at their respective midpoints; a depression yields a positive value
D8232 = -4.3 AA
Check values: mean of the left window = 13.6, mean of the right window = 11.8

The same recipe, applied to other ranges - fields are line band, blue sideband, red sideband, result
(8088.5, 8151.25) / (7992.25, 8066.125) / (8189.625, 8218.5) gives -0.88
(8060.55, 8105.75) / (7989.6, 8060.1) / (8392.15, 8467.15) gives -1.27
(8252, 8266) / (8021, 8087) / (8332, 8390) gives -0.69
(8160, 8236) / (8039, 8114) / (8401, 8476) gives -2.83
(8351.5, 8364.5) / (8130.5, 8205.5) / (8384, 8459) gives 0.30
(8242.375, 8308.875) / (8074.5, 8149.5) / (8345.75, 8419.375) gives -1.43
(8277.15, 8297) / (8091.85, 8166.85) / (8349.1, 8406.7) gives -0.38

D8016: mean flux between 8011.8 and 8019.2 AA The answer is 13.6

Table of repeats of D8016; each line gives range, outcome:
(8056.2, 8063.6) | 13.6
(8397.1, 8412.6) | 11.6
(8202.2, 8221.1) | 13.5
